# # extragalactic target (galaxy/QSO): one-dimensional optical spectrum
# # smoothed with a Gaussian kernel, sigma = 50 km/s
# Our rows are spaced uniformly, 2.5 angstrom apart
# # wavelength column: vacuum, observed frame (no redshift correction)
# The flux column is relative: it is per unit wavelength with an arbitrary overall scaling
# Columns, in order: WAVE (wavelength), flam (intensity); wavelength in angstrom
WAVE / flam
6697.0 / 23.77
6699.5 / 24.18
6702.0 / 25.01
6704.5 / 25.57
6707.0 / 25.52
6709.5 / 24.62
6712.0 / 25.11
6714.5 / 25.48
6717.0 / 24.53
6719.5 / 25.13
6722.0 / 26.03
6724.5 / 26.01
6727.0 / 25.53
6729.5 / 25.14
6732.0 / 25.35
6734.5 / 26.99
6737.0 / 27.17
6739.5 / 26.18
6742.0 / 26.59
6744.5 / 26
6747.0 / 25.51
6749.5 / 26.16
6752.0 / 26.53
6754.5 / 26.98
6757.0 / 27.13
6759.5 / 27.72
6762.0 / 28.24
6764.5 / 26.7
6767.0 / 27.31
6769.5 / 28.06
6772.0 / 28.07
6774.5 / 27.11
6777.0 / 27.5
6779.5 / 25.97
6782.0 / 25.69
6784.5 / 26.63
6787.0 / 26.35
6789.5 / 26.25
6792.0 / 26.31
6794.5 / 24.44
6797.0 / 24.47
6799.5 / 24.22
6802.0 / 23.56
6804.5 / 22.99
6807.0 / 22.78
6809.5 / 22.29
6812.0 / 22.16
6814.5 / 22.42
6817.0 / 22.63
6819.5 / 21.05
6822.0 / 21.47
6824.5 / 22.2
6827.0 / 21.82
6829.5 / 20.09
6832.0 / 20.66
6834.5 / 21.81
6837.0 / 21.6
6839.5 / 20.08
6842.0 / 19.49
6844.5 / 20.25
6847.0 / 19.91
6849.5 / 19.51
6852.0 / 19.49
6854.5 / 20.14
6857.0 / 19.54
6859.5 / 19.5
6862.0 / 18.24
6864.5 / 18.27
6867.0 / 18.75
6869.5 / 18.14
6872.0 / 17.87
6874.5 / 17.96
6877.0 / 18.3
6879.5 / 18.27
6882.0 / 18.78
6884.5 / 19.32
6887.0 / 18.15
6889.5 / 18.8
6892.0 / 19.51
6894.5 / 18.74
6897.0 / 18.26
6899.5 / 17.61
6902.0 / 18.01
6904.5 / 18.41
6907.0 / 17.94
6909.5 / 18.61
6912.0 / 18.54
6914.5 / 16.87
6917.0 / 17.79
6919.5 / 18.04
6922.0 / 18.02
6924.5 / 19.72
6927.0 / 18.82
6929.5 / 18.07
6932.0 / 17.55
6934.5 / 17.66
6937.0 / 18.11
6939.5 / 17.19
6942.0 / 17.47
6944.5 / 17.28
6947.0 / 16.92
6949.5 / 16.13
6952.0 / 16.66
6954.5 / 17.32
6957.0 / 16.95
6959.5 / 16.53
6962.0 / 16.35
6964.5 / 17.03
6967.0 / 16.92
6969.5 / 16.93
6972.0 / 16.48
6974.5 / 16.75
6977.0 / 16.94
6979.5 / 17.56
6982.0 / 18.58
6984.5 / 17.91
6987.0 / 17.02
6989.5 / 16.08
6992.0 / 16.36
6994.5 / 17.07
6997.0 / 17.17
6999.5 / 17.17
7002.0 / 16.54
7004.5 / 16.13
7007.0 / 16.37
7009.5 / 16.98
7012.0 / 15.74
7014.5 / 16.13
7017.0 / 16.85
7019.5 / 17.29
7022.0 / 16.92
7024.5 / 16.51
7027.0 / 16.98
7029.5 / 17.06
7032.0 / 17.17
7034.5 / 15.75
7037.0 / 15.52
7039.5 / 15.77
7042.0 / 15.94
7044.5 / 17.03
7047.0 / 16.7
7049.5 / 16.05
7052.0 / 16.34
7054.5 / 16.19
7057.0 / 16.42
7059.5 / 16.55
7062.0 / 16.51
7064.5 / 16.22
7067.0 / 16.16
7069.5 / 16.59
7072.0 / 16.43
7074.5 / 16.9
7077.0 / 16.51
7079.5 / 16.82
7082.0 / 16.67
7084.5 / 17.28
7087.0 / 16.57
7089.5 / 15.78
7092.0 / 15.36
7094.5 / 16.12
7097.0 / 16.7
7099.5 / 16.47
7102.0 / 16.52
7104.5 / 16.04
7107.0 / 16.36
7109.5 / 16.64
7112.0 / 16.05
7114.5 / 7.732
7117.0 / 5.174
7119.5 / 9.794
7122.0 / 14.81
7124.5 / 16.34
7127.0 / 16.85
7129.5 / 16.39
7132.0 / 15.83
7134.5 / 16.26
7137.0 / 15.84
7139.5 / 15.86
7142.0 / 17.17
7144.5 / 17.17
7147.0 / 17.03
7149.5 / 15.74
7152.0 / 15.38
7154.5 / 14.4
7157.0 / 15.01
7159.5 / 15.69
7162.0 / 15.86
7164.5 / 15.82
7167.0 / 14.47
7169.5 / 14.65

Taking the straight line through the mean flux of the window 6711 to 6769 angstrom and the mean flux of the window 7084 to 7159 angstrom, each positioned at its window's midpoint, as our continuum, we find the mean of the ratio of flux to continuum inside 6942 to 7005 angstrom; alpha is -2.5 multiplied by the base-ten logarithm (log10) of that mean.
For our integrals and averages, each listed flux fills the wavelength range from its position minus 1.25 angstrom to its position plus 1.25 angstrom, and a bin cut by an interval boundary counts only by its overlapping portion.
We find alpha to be 0.15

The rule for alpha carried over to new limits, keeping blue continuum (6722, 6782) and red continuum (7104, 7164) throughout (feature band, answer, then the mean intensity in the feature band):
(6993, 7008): 0.141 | 16.7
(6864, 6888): 0.237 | 18.4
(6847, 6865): 0.211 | 19.3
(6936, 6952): 0.210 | 17.1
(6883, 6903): 0.202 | 18.6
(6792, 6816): 0.075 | 23.4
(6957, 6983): 0.176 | 17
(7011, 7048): 0.105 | 16.5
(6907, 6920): 0.206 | 18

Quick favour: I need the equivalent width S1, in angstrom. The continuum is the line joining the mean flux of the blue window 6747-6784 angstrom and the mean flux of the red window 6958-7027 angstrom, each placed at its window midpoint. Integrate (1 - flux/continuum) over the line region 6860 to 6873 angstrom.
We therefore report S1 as 2.4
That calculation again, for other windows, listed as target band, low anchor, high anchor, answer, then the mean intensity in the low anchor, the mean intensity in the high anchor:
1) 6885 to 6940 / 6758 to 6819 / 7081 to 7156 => 8.6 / 25.4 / 15.3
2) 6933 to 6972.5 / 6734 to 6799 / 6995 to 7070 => 5.1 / 26.6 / 16.5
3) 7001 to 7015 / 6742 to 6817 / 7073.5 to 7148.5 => 1.8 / 25.7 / 15.5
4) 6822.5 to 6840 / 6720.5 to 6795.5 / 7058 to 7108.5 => 2.2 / 26.5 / 16.4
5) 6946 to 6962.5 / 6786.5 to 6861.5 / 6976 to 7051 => 1.5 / 21.9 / 16.7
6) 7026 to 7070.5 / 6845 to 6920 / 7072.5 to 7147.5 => -0.1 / 18.6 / 15.5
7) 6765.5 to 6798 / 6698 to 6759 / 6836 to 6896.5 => -4.6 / 25.8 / 19.1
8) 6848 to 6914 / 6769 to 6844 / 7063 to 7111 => 9.3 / 23.6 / 16.4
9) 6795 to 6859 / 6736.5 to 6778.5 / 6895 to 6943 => 4.7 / 27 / 18.1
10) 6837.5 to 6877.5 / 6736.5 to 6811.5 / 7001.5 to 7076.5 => 6.7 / 26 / 16.5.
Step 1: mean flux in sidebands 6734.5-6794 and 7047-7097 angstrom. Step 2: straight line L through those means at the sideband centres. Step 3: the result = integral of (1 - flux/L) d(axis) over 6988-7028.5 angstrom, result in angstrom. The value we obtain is 4.1 angstrom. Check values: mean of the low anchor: 26.8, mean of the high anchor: 16.4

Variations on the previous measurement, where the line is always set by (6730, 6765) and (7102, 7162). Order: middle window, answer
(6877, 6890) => 2.2 angstrom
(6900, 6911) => 1.8 angstrom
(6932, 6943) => 1.7 angstrom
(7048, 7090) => 1.0 angstrom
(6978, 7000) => 2.4 angstrom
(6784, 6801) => -0.1 angstrom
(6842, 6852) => 1.6 angstrom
